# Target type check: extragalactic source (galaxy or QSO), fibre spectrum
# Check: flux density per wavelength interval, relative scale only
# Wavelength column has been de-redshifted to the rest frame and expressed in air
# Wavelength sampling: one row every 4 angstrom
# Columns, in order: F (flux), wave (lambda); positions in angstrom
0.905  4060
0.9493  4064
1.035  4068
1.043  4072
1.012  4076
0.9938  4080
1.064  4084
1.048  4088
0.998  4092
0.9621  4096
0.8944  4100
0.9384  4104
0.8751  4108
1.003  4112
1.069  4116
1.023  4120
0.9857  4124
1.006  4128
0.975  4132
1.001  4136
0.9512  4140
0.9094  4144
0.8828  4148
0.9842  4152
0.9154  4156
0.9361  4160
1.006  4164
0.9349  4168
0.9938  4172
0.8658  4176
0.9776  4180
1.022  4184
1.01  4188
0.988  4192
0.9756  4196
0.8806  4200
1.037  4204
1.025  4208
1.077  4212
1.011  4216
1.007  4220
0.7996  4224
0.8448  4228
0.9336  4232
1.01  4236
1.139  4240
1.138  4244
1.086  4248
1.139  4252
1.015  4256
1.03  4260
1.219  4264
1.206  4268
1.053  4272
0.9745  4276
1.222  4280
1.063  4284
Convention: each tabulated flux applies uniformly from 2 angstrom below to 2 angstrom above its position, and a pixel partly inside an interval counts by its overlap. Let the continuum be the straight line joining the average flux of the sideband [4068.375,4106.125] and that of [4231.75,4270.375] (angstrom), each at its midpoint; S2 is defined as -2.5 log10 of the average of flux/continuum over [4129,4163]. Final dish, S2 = 0.09 mag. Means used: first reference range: 0.996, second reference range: 1.1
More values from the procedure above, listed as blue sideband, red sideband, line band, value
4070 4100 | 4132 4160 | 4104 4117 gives 0.01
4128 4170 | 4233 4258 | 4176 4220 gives 0.03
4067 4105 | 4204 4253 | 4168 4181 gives 0.08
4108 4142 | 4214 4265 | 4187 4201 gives 0.05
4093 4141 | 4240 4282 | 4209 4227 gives 0.11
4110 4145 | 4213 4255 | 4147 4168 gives 0.06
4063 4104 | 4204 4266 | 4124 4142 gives 0.03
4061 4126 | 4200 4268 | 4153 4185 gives 0.06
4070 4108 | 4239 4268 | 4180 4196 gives 0.07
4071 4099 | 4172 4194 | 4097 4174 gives 0.03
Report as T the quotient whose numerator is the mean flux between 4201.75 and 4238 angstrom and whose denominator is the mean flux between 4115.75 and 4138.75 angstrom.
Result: 0.97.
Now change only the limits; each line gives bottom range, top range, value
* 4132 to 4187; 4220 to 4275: 1.09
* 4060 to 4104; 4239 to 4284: 1.12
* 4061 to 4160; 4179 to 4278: 1.05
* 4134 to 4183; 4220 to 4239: 0.97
